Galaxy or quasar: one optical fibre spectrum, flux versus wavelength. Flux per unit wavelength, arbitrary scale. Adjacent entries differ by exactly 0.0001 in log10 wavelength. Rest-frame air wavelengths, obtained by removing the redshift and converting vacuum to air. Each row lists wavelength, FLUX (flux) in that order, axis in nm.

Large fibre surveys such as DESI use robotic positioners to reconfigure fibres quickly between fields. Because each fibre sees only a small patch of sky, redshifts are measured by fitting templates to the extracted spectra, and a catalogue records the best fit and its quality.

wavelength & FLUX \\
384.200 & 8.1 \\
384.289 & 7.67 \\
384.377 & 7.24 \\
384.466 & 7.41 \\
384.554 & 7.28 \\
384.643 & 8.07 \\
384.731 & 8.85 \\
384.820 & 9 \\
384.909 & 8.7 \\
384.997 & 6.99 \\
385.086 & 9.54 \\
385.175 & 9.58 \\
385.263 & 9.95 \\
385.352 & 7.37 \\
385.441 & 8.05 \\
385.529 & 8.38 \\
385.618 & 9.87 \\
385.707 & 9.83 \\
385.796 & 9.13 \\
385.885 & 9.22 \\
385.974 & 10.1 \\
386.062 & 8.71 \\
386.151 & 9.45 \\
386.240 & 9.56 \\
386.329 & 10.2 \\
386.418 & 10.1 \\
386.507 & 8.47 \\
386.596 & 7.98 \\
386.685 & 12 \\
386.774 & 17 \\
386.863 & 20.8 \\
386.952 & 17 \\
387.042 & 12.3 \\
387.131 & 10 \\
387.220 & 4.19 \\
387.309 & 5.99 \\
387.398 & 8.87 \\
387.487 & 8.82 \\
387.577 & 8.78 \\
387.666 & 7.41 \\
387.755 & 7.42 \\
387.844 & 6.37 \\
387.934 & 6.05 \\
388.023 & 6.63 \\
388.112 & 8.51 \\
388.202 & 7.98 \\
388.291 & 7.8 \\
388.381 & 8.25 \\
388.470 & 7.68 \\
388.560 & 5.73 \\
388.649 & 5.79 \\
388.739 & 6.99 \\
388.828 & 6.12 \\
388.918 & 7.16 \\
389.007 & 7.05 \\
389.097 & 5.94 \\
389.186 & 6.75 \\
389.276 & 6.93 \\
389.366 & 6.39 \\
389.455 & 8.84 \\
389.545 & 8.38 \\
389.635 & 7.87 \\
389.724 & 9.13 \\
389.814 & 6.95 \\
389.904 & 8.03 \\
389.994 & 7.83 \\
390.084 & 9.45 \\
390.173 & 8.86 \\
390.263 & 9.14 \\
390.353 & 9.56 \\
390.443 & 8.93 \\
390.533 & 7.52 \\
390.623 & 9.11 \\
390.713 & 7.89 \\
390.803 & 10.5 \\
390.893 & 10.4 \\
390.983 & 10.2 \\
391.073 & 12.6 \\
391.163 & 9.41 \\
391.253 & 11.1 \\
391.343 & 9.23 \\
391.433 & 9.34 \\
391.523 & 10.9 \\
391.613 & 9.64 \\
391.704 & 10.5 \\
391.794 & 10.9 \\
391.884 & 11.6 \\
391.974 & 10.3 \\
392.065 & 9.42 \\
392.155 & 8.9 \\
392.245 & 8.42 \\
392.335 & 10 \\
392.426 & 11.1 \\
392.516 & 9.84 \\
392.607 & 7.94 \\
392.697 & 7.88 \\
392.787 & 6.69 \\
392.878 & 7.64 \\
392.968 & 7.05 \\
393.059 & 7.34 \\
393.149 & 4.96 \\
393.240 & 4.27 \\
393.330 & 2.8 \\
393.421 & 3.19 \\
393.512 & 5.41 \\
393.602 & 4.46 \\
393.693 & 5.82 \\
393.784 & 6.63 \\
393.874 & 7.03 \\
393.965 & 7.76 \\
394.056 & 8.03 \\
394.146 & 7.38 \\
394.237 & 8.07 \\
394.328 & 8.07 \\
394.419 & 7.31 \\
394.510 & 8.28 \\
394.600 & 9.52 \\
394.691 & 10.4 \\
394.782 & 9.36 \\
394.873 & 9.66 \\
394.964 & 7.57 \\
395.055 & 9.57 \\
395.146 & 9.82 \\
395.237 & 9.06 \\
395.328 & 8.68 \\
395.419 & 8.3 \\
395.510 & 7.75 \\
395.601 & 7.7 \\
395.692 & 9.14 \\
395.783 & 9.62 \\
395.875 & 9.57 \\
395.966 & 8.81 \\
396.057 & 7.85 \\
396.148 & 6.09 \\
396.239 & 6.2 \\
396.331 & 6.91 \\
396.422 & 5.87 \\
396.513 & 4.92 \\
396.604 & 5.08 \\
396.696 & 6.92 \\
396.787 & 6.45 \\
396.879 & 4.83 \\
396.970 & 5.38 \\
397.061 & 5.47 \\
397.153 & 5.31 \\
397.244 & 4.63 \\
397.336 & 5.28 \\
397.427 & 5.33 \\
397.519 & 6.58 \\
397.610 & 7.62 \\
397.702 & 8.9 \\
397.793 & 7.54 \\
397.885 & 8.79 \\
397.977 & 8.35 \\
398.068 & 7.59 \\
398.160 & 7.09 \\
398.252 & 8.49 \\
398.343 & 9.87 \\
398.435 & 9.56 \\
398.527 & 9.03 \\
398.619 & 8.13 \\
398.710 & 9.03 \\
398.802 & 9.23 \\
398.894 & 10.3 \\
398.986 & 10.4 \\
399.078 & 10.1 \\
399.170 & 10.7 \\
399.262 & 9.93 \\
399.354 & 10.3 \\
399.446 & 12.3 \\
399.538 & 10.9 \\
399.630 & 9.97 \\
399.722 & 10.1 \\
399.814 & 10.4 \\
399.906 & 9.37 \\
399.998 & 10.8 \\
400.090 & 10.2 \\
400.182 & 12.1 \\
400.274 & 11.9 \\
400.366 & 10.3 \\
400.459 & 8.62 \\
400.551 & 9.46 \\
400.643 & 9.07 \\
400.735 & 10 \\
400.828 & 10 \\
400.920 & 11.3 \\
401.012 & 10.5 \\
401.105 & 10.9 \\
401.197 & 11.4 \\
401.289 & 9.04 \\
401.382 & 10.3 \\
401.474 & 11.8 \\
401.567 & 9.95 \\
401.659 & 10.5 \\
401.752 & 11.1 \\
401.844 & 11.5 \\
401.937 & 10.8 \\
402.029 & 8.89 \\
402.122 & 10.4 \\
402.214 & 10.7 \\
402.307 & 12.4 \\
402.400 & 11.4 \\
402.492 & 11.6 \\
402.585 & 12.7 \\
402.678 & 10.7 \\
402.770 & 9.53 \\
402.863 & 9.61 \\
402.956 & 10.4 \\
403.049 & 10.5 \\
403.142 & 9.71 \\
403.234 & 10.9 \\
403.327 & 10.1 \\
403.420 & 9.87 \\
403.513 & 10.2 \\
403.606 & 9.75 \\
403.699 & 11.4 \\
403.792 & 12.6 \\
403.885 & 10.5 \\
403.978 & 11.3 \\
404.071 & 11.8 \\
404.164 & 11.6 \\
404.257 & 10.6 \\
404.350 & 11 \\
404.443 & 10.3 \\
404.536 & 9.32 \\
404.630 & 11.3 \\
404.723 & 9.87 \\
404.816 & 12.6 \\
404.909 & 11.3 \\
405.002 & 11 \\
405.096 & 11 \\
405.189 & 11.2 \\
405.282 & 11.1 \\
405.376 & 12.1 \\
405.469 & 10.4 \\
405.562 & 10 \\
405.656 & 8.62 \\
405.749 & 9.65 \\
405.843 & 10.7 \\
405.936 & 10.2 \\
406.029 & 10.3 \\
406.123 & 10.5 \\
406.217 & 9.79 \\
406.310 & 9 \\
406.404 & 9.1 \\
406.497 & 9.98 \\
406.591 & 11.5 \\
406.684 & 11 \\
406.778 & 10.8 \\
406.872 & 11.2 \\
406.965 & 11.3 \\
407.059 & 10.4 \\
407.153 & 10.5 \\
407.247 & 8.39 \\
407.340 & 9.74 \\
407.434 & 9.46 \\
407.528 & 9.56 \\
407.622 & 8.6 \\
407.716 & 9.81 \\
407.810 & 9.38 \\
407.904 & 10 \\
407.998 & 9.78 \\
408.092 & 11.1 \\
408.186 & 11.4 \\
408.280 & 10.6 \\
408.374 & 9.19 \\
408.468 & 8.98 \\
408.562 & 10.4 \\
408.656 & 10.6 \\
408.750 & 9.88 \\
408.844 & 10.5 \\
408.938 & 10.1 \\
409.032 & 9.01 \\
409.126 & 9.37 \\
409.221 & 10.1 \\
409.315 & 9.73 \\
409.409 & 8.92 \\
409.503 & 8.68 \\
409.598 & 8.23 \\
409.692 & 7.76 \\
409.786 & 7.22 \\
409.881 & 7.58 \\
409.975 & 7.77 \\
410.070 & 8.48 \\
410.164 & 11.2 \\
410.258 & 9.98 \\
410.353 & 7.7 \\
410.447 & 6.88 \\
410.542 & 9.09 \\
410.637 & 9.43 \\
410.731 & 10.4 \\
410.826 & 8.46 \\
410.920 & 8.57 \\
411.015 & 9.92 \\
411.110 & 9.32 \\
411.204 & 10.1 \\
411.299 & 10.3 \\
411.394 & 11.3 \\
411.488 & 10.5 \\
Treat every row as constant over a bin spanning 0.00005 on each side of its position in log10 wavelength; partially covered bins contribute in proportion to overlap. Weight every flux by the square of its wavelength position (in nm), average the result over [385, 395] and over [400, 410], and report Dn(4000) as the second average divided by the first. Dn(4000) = 1.3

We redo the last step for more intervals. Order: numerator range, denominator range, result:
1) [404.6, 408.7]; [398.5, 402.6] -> 1.02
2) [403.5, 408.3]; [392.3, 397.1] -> 1.50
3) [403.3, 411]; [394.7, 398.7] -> 1.38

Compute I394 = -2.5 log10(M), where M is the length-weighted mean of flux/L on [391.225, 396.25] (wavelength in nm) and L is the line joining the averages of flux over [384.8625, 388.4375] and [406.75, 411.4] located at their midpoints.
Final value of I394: 0.14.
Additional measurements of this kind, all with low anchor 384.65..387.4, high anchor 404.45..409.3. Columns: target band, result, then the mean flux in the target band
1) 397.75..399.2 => 0.126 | 8.99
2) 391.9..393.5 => 0.307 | 7.54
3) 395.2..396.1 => 0.164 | 8.65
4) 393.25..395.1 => 0.351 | 7.26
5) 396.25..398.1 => 0.497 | 6.38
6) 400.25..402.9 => -0.043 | 10.6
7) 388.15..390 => 0.336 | 7.3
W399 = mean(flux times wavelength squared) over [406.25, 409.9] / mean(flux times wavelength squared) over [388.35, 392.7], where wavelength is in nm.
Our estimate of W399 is 1.2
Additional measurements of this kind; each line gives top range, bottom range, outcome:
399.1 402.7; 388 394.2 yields 1.39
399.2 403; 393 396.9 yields 1.50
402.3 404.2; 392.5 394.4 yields 1.74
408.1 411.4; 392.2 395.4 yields 1.32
